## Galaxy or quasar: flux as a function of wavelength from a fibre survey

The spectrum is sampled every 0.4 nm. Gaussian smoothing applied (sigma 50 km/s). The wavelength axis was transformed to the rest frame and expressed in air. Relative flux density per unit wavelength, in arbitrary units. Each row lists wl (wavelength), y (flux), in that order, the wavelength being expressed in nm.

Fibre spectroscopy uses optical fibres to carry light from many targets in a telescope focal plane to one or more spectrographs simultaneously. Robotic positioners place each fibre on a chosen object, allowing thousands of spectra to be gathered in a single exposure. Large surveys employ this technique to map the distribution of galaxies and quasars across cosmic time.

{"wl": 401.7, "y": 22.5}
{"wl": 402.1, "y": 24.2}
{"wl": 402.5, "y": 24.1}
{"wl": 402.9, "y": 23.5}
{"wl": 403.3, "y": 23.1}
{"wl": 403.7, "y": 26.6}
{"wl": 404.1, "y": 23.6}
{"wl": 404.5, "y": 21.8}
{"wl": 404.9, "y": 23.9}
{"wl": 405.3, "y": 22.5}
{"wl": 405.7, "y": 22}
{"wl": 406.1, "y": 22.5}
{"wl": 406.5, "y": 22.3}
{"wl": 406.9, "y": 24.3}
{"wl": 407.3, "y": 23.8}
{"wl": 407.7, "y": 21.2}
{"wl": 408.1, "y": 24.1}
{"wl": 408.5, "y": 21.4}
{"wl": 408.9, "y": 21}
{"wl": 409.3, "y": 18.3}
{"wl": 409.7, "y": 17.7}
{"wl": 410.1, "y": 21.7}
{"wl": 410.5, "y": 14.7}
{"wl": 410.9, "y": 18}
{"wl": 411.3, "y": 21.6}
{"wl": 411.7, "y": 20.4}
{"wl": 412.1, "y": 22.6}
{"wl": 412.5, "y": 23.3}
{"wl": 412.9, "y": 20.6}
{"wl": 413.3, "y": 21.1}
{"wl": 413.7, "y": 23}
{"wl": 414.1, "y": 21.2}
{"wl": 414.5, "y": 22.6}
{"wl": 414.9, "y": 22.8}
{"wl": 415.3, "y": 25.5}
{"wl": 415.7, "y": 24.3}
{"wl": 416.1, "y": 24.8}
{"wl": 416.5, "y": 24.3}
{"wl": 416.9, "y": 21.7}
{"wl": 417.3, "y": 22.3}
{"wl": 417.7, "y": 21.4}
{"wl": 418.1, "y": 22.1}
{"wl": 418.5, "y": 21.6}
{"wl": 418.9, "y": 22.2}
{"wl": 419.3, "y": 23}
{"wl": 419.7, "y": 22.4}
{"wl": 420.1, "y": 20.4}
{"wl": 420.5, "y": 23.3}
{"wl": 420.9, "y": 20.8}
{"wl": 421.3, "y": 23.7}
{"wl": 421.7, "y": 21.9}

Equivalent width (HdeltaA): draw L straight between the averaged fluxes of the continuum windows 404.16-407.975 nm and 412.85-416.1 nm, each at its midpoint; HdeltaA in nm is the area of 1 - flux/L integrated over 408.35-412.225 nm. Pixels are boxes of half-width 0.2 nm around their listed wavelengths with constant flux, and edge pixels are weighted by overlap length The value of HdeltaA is 0.54 nm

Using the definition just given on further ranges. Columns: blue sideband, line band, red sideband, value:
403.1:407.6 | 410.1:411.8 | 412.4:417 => 0.305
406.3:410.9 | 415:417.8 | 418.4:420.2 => -0.236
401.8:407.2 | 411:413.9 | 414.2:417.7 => 0.211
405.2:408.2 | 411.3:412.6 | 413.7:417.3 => 0.066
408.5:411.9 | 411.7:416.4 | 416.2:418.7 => -0.424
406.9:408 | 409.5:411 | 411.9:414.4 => 0.298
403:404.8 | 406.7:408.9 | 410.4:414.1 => -0.040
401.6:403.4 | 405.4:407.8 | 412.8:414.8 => 0.019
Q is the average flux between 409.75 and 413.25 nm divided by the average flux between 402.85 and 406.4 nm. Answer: 0.87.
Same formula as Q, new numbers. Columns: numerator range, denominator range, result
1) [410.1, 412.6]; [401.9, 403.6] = 0.84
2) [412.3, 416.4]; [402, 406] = 0.98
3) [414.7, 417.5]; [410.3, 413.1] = 1.17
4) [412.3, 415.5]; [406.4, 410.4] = 1.05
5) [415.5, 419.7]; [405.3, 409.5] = 1.03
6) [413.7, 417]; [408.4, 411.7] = 1.21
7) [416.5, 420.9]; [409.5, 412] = 1.15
